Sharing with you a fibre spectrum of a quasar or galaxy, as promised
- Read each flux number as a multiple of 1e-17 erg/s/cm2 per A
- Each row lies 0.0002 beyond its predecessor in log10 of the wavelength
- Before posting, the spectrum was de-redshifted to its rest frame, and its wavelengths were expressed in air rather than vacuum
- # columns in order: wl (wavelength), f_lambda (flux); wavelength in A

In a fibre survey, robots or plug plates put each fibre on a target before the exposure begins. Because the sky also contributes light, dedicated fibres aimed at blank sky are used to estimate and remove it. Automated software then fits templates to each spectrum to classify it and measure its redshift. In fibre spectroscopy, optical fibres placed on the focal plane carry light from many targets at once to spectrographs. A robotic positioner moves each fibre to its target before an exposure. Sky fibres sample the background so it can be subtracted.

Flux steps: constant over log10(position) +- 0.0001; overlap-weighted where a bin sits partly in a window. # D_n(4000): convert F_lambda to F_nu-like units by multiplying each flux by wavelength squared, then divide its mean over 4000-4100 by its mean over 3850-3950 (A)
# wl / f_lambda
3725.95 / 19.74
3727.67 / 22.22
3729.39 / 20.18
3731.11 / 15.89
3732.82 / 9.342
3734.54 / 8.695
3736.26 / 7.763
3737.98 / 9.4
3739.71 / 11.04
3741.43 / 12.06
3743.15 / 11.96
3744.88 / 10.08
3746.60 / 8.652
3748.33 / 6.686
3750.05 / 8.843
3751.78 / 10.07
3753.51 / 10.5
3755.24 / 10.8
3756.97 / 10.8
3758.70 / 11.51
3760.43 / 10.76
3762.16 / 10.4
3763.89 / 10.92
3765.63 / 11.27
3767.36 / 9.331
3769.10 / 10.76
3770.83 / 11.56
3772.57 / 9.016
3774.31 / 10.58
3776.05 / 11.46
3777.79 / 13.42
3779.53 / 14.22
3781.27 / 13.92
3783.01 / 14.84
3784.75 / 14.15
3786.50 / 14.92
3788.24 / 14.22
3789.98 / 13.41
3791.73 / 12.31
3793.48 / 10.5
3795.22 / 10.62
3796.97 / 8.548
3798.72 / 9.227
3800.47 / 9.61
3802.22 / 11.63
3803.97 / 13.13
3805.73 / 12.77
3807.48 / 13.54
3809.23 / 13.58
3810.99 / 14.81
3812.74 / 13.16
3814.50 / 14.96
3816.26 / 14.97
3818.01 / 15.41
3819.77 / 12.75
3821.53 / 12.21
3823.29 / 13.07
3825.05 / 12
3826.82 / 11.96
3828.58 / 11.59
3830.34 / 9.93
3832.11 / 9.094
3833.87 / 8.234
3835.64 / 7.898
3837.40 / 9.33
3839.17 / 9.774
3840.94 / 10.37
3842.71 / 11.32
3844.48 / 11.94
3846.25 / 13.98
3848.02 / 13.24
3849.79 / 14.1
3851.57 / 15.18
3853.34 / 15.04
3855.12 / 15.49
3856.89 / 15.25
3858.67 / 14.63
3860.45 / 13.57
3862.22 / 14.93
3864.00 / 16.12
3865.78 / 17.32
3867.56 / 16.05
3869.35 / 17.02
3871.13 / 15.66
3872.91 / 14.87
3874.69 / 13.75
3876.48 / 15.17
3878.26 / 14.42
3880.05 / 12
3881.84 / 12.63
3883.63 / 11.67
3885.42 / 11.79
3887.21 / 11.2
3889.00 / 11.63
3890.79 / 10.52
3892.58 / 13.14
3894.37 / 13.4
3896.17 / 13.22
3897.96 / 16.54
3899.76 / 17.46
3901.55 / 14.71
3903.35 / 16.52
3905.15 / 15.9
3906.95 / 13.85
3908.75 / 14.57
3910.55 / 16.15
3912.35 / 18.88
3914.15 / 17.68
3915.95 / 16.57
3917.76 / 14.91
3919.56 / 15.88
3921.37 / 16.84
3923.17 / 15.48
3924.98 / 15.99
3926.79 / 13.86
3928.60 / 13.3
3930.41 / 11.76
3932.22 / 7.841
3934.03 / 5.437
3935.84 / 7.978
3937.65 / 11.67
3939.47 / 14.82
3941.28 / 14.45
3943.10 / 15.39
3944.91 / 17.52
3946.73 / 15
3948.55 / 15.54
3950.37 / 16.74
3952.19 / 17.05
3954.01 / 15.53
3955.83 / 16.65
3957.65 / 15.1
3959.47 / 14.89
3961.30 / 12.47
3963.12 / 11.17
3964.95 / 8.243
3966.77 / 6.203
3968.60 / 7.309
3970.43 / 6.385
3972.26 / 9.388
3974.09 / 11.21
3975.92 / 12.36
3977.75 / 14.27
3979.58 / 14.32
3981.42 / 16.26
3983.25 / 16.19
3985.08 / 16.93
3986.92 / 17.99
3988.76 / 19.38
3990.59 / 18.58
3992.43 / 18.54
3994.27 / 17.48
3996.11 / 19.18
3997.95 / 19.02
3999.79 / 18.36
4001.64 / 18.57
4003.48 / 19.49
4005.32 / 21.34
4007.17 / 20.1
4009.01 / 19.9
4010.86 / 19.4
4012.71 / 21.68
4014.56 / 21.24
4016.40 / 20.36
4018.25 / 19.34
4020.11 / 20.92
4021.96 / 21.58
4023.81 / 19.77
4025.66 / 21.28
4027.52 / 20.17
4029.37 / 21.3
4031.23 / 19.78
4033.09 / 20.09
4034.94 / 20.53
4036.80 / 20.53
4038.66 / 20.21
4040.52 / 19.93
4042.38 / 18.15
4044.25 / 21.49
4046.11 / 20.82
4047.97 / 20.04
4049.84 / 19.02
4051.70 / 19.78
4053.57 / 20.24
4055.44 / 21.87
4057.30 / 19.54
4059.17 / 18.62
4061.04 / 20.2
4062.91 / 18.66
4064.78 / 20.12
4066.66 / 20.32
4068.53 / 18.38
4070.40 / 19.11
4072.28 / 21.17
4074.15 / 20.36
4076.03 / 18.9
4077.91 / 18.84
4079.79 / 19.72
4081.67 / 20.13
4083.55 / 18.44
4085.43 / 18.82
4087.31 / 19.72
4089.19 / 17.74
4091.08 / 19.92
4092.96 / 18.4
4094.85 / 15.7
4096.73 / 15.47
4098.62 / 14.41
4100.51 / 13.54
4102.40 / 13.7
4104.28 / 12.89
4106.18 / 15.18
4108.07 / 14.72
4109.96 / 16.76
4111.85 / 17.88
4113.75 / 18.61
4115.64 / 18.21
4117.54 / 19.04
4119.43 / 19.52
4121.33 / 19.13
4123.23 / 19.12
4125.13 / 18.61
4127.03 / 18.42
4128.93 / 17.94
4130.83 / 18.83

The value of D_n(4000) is 1.47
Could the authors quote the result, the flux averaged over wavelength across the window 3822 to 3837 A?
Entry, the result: 10.5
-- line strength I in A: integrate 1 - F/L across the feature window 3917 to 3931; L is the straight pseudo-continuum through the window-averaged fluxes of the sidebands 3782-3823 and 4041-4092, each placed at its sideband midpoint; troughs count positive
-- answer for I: 1.0 A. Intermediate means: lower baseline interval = 12.8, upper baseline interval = 19.6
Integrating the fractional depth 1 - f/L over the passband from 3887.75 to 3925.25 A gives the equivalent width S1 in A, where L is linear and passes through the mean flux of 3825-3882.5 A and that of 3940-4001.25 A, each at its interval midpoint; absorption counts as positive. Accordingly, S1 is -3.5 A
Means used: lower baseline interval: 13.2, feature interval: 15.2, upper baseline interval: 14.7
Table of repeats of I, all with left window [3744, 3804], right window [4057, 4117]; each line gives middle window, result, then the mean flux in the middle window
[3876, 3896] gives 1.7 A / 12.5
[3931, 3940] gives 3.2 A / 9.41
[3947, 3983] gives 5.9 A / 12.8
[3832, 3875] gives -1.7 A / 13.4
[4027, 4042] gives -3.1 A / 20.2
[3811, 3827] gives -1.8 A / 13.5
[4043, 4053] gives -1.8 A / 20.2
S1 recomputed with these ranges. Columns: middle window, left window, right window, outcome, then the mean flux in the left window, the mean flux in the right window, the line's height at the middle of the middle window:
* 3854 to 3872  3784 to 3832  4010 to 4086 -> -1.74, 12.5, 20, 14.2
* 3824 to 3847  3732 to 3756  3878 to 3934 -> 3.02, 9.7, 14.1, 12.2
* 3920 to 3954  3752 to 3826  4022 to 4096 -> 5.26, 12.2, 19.7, 16.3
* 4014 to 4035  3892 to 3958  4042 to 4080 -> -2.39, 14.7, 19.8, 18.4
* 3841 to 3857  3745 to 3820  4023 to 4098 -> -0.03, 11.8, 19.6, 13.7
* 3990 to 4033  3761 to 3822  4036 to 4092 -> -3.82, 12.3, 19.7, 18.3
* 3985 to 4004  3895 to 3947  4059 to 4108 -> -2.97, 14.5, 17.9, 16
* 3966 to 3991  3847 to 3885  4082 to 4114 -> 3.72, 14.6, 16.6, 15.6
